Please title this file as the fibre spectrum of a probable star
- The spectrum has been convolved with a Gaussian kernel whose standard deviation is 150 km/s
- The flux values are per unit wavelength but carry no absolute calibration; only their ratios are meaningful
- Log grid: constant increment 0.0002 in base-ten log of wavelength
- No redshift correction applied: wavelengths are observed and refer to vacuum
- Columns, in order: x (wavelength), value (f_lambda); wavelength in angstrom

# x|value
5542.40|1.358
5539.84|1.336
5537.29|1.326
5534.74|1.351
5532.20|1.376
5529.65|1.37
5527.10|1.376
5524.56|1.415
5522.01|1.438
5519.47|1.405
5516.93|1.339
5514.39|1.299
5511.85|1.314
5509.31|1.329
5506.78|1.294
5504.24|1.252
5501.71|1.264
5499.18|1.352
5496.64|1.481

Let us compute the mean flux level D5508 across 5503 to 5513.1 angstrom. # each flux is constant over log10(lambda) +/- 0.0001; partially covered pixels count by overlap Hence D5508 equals 1.3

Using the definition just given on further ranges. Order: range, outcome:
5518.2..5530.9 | 1.4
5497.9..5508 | 1.29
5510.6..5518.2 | 1.32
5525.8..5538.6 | 1.36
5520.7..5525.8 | 1.43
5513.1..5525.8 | 1.38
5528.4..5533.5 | 1.37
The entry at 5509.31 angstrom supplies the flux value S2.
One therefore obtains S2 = 1.329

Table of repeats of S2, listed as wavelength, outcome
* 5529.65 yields 1.37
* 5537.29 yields 1.326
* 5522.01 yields 1.438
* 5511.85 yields 1.314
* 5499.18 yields 1.352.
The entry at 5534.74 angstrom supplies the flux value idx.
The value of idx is 1.351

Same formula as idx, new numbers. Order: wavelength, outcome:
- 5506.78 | 1.294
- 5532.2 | 1.376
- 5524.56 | 1.415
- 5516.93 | 1.339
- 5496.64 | 1.481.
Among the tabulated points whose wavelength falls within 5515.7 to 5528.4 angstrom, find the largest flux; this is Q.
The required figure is 1.438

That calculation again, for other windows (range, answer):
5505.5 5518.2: 1.339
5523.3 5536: 1.415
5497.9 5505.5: 1.352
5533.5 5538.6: 1.351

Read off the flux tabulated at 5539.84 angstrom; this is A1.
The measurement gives 1.336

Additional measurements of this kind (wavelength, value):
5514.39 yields 1.299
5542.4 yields 1.358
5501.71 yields 1.264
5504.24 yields 1.252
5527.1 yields 1.376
